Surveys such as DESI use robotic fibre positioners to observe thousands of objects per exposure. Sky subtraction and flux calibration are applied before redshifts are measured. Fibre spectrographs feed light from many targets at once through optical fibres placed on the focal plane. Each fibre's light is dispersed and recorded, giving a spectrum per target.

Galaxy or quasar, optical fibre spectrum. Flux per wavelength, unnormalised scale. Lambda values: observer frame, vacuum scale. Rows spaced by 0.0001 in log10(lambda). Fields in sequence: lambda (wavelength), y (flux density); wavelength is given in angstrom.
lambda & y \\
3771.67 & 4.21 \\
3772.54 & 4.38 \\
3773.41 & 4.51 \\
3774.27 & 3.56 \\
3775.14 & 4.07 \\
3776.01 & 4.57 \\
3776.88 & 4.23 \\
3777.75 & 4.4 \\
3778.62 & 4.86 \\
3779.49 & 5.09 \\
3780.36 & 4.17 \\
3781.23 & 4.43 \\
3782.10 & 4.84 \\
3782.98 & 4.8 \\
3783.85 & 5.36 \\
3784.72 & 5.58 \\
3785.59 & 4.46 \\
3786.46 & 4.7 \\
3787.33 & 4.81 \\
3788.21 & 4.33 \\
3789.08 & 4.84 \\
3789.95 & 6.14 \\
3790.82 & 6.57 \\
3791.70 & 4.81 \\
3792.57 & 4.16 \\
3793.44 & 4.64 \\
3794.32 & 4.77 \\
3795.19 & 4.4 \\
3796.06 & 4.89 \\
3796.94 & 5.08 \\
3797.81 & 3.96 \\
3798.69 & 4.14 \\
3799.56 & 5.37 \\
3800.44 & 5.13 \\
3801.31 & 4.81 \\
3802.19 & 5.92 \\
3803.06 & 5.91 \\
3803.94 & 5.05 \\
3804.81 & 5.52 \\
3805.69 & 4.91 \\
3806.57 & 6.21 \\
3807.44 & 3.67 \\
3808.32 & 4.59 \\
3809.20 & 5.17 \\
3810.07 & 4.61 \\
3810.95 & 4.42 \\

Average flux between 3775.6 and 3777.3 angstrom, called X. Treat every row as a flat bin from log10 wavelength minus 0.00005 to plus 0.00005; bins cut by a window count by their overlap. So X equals 4.4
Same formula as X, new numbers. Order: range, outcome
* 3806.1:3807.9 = 4.94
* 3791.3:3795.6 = 4.56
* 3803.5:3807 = 5.42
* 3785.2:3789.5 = 4.63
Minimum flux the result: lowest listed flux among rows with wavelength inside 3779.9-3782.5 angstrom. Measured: 4.17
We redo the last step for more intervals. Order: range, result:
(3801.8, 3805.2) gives 5.05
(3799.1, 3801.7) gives 4.81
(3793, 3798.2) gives 3.96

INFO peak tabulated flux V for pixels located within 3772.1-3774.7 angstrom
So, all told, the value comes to 4.51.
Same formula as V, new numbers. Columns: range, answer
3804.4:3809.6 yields 6.21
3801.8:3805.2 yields 5.92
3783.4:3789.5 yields 5.58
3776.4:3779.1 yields 4.86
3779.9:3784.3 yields 5.36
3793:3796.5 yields 4.89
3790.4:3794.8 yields 6.57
